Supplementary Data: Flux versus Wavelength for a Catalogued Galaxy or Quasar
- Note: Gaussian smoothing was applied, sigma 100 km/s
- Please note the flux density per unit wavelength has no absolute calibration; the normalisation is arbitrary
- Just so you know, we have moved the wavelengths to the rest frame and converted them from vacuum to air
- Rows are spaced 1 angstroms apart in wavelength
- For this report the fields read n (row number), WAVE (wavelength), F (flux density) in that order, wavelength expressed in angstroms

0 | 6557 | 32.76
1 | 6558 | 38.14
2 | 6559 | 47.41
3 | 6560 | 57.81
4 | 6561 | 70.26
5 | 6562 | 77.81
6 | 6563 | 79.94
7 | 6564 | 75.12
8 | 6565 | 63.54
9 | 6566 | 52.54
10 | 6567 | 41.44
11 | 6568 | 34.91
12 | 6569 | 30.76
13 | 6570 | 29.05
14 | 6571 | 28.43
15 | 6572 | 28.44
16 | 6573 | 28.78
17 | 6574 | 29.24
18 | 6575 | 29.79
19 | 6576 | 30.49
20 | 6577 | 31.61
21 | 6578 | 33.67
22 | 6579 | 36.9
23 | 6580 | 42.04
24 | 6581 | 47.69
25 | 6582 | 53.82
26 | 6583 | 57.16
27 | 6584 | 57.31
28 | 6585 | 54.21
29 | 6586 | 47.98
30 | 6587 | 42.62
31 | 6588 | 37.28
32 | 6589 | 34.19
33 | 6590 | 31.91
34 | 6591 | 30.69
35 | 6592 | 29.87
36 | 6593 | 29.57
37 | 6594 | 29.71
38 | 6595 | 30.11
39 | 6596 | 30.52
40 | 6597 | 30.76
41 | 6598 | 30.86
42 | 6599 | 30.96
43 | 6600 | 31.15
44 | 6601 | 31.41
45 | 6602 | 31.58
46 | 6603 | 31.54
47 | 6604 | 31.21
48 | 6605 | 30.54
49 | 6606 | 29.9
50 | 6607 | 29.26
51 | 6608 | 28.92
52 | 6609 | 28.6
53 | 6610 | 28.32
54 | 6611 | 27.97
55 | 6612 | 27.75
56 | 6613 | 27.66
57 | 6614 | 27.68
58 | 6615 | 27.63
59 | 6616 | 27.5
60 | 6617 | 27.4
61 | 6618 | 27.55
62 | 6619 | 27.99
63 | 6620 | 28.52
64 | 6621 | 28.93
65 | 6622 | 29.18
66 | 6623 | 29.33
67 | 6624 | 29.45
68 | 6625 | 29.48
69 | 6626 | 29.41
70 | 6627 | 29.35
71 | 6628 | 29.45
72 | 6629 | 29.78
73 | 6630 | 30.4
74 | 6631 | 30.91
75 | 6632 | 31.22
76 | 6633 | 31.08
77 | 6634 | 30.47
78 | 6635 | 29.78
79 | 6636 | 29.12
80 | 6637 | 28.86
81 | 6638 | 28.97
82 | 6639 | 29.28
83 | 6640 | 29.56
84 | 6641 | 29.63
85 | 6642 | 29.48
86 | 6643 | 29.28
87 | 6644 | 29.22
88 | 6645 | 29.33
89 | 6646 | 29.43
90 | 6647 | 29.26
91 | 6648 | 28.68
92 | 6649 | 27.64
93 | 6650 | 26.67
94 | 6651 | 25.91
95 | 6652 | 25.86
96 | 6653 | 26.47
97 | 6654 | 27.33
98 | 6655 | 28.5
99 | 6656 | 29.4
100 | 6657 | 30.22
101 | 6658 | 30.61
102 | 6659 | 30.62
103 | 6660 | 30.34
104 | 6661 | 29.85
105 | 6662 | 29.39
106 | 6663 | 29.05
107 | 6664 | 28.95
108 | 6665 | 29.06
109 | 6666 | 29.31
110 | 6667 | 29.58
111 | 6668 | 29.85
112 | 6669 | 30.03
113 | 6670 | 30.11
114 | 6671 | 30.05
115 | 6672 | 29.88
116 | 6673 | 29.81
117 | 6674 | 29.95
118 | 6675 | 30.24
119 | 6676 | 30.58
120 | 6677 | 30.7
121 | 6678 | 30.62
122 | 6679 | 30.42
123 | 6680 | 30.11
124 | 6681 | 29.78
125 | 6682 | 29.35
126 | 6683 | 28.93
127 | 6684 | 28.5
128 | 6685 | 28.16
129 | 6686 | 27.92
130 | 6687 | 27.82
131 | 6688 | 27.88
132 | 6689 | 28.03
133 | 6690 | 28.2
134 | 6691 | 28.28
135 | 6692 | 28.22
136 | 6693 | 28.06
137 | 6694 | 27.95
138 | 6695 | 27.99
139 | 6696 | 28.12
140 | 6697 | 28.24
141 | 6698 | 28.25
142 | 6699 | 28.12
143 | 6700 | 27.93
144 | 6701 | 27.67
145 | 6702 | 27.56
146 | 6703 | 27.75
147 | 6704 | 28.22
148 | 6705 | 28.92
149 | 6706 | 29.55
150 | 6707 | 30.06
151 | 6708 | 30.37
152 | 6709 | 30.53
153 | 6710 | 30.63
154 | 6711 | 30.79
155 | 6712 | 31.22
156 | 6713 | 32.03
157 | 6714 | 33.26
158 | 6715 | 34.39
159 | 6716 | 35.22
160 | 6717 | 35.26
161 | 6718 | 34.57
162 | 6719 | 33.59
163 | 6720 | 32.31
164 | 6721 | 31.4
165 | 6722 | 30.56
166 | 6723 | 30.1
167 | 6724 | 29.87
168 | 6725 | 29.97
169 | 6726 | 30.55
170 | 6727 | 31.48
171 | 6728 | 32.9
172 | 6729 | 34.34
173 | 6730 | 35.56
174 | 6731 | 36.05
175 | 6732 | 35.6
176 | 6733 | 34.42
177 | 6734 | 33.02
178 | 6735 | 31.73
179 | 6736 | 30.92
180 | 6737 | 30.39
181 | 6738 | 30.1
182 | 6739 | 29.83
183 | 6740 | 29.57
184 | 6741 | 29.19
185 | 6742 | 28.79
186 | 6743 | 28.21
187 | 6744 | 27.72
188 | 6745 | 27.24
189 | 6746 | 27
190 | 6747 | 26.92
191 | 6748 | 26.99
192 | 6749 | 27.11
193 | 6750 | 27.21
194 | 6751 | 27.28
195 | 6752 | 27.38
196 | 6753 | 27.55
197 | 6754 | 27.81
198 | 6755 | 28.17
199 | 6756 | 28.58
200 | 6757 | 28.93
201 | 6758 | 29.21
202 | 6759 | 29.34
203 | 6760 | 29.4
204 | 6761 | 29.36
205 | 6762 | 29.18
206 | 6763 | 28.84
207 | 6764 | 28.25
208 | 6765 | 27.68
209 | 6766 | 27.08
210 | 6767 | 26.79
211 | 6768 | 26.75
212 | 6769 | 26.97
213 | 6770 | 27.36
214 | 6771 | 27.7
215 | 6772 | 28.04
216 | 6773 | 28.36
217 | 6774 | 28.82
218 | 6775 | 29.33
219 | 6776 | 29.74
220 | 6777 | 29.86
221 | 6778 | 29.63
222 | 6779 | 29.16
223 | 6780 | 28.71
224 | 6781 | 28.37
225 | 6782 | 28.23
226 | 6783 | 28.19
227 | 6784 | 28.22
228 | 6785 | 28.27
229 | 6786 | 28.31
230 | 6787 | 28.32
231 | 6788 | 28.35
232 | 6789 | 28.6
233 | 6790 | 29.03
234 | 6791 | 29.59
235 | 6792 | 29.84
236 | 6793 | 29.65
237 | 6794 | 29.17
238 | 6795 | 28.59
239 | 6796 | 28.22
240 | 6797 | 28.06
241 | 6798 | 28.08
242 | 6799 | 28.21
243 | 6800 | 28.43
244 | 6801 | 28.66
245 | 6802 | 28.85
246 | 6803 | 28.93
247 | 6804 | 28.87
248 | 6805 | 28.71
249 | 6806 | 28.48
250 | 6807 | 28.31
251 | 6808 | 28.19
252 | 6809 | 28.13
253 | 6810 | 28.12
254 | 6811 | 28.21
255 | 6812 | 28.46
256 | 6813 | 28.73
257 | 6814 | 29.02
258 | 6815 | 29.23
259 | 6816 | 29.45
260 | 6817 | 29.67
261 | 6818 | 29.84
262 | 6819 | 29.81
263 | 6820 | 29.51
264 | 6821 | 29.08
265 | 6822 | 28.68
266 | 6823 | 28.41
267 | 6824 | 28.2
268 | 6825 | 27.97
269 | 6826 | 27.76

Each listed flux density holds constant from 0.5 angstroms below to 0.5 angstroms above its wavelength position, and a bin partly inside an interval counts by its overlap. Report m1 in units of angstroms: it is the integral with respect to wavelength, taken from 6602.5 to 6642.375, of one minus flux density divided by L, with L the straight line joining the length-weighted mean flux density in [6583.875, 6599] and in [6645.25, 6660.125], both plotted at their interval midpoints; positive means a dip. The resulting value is 3.5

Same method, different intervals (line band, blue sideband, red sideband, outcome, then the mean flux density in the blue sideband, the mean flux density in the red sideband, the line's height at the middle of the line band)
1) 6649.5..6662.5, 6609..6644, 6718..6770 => 0.3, 29.1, 29.7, 29.2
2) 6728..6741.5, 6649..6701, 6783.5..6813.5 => -1.7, 28.9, 28.6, 28.7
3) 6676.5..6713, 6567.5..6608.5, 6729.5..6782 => 2.6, 34.8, 29.1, 31.2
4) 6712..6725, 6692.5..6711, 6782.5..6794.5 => -1.7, 28.7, 28.8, 28.7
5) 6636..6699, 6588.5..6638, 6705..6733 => 4.1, 29.7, 32.3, 31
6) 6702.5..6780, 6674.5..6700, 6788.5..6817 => -3.2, 28.8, 28.7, 28.8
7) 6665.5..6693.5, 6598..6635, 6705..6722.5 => 1.6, 29.5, 32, 31.1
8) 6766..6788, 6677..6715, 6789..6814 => 0.4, 29.2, 28.7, 28.8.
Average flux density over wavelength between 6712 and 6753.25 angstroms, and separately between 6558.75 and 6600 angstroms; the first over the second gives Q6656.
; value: 0.7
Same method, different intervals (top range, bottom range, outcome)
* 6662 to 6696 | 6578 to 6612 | 0.82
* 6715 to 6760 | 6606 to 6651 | 1.05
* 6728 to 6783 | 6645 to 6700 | 1.01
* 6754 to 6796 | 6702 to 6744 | 0.91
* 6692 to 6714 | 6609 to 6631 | 1.02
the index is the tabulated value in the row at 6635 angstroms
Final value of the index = 29.78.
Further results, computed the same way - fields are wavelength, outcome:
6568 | 34.91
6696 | 28.12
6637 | 28.86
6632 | 31.22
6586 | 47.98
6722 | 30.56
